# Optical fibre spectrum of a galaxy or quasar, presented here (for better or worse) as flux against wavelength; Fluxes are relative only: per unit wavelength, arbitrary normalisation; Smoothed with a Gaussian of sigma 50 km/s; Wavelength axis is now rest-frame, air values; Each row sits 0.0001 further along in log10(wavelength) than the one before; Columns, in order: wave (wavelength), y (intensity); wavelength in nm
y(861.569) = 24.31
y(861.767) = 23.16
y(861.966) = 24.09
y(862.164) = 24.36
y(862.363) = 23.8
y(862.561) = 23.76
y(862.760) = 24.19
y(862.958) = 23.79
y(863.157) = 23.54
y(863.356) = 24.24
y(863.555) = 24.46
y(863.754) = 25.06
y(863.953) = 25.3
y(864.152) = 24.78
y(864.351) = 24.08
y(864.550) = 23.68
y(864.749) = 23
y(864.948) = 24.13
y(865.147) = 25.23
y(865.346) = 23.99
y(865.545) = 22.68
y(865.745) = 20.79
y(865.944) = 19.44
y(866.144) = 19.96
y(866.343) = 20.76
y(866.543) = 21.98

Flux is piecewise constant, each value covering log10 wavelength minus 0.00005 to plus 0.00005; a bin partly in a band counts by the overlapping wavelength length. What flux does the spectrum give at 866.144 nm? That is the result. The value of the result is 19.96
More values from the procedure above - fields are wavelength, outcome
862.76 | 24.19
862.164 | 24.36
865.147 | 25.23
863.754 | 25.06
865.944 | 19.44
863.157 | 23.54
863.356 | 24.24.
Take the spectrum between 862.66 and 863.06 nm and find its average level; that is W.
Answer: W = 24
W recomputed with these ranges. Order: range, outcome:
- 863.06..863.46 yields 23.9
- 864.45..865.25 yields 24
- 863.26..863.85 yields 24.6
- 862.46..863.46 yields 23.9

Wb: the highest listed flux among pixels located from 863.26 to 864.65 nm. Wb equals 25.3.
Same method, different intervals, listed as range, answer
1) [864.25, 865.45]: 25.23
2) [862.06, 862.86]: 24.36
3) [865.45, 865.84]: 22.68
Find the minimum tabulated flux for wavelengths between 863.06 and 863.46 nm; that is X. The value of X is 23.54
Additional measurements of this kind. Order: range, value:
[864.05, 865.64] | 22.68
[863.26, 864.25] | 24.24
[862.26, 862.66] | 23.76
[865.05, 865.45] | 23.99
